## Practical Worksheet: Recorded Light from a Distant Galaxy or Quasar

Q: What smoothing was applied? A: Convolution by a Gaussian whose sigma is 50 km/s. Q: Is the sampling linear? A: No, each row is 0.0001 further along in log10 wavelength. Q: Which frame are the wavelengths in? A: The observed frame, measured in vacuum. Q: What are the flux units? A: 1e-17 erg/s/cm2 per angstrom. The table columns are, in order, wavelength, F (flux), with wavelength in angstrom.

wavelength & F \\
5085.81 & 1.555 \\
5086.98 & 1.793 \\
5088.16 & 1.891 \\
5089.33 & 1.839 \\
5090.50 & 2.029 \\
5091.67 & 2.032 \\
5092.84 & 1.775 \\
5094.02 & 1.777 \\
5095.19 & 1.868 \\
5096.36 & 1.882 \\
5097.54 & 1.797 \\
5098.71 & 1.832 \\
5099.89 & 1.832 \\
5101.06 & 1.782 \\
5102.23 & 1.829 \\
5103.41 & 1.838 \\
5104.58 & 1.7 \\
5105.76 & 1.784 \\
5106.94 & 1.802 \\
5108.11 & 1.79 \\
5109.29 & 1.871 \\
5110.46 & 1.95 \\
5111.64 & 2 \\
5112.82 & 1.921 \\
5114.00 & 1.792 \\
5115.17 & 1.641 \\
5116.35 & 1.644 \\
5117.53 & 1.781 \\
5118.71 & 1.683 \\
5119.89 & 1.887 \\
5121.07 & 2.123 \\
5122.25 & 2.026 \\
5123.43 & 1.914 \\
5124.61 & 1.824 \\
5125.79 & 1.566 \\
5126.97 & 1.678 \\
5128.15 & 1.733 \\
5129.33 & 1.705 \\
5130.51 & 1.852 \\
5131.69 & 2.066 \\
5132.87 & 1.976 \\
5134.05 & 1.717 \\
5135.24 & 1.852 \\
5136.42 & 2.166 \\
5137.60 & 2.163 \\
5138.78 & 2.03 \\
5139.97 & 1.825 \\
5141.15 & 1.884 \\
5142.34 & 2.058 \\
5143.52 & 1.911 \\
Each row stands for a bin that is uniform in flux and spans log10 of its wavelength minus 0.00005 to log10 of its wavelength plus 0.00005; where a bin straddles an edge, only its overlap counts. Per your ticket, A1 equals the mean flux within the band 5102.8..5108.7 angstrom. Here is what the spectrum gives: 1.78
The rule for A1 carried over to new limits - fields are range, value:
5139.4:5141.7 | 1.86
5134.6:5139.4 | 2.05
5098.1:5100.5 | 1.83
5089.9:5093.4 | 1.95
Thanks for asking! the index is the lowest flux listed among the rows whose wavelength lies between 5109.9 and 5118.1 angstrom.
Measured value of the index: 1.641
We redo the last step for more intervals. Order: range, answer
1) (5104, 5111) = 1.7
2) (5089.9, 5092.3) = 2.029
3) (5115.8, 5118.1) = 1.644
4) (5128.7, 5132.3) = 1.705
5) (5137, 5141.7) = 1.825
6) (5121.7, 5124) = 1.914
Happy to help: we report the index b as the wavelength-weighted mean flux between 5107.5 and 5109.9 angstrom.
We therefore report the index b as 1.84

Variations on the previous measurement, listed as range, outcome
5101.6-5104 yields 1.84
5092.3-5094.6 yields 1.77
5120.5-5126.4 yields 1.89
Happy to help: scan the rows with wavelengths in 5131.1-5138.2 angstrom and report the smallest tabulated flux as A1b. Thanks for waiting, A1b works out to 1.717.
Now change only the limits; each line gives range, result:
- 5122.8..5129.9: 1.566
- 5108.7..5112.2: 1.871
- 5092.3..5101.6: 1.775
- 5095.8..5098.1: 1.797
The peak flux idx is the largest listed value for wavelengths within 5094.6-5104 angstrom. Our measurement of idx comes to 1.882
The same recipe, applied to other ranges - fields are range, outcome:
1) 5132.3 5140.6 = 2.166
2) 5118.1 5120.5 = 1.887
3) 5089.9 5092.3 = 2.032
